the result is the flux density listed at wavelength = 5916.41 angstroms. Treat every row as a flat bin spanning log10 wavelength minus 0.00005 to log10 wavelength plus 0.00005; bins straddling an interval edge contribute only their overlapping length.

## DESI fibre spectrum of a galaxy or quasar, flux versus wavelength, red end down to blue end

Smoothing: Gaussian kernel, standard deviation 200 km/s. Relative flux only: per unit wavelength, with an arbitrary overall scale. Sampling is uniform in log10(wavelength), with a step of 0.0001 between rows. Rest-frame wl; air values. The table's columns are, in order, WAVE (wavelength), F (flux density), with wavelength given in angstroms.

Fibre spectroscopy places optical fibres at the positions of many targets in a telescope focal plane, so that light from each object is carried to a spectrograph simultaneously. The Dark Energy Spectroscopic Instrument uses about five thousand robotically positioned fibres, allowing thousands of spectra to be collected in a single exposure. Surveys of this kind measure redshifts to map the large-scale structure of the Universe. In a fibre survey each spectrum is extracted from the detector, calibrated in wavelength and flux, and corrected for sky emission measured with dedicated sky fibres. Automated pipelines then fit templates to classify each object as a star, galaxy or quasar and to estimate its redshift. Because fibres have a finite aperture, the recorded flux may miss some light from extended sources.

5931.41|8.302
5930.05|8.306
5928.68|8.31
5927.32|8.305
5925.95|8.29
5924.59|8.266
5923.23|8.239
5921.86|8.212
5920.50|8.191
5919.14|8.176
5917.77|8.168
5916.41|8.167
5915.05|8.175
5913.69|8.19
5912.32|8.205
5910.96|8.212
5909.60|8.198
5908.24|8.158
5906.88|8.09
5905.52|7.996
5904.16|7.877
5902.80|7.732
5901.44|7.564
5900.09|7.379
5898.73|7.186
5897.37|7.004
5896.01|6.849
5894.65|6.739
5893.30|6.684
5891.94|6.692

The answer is 8.167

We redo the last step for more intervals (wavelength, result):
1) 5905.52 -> 7.996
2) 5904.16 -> 7.877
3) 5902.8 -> 7.732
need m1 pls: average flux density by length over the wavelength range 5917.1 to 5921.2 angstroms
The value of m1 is 8.18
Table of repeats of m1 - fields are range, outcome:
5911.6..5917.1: 8.18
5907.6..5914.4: 8.19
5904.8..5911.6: 8.13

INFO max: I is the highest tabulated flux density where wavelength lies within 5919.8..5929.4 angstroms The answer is 8.31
